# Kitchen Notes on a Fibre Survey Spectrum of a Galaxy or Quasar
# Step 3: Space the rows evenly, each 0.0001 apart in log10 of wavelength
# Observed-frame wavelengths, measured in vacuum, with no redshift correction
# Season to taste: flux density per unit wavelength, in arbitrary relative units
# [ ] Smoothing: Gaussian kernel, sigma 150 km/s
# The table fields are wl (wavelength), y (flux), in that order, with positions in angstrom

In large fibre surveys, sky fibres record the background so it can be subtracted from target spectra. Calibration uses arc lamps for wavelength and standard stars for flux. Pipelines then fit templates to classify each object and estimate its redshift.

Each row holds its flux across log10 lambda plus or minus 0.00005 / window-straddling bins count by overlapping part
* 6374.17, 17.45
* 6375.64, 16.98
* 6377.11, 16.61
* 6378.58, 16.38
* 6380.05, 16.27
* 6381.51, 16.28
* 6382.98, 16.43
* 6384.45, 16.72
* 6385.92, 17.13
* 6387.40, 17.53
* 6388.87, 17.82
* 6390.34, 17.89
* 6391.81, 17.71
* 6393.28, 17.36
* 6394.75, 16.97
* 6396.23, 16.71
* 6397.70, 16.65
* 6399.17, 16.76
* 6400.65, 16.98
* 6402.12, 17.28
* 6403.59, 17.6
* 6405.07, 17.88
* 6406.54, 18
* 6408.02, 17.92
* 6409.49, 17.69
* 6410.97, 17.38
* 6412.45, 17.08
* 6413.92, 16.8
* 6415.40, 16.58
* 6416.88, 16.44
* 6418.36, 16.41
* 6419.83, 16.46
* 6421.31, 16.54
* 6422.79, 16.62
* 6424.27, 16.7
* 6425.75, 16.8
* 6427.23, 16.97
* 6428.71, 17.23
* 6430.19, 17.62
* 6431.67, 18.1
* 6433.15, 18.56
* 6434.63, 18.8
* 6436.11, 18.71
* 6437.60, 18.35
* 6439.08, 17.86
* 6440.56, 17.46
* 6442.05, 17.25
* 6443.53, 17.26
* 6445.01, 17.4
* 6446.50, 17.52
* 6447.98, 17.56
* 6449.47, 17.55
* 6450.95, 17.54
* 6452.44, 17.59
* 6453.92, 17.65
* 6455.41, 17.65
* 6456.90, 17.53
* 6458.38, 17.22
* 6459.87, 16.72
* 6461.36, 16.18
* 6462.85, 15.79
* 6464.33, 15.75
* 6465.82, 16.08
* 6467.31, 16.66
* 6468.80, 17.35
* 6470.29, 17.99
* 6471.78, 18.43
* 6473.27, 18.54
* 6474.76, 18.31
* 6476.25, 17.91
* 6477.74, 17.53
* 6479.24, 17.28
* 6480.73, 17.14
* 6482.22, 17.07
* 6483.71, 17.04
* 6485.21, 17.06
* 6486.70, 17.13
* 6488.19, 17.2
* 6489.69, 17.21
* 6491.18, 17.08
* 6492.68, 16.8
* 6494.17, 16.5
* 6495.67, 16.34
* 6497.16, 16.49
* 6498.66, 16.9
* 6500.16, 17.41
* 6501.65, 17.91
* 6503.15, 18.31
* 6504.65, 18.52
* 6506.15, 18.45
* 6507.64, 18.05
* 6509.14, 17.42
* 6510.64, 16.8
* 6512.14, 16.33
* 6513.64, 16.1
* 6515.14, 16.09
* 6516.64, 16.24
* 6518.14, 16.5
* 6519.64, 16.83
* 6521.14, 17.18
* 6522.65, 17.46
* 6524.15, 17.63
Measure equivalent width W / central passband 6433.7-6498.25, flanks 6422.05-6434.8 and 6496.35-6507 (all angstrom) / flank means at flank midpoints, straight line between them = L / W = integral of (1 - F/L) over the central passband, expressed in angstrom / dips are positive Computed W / 1.0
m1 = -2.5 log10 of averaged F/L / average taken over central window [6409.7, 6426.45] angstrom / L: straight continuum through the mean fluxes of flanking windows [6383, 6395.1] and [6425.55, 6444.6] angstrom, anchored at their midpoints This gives 0.06 mag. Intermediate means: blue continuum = 17.3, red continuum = 17.8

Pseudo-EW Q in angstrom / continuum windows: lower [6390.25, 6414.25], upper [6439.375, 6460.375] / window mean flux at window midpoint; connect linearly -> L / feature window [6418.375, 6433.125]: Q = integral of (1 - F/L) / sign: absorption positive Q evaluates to 0.3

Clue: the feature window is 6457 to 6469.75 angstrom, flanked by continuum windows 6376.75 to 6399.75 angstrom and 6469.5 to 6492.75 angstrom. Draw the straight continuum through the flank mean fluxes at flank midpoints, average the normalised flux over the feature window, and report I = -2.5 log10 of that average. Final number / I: 0.05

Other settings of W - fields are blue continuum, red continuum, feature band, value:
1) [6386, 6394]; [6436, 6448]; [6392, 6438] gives 0.9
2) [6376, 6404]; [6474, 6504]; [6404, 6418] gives -0.2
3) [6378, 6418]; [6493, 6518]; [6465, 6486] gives -0.4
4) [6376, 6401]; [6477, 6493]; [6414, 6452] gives -0.7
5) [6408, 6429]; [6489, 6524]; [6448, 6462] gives -0.3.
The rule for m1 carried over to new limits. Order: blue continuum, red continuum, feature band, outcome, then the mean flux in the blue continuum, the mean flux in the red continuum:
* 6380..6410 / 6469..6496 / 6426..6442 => -0.04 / 17.2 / 17.4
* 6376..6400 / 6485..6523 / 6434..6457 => -0.04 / 16.9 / 17.1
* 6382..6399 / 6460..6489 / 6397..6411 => -0.02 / 17.1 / 17.2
